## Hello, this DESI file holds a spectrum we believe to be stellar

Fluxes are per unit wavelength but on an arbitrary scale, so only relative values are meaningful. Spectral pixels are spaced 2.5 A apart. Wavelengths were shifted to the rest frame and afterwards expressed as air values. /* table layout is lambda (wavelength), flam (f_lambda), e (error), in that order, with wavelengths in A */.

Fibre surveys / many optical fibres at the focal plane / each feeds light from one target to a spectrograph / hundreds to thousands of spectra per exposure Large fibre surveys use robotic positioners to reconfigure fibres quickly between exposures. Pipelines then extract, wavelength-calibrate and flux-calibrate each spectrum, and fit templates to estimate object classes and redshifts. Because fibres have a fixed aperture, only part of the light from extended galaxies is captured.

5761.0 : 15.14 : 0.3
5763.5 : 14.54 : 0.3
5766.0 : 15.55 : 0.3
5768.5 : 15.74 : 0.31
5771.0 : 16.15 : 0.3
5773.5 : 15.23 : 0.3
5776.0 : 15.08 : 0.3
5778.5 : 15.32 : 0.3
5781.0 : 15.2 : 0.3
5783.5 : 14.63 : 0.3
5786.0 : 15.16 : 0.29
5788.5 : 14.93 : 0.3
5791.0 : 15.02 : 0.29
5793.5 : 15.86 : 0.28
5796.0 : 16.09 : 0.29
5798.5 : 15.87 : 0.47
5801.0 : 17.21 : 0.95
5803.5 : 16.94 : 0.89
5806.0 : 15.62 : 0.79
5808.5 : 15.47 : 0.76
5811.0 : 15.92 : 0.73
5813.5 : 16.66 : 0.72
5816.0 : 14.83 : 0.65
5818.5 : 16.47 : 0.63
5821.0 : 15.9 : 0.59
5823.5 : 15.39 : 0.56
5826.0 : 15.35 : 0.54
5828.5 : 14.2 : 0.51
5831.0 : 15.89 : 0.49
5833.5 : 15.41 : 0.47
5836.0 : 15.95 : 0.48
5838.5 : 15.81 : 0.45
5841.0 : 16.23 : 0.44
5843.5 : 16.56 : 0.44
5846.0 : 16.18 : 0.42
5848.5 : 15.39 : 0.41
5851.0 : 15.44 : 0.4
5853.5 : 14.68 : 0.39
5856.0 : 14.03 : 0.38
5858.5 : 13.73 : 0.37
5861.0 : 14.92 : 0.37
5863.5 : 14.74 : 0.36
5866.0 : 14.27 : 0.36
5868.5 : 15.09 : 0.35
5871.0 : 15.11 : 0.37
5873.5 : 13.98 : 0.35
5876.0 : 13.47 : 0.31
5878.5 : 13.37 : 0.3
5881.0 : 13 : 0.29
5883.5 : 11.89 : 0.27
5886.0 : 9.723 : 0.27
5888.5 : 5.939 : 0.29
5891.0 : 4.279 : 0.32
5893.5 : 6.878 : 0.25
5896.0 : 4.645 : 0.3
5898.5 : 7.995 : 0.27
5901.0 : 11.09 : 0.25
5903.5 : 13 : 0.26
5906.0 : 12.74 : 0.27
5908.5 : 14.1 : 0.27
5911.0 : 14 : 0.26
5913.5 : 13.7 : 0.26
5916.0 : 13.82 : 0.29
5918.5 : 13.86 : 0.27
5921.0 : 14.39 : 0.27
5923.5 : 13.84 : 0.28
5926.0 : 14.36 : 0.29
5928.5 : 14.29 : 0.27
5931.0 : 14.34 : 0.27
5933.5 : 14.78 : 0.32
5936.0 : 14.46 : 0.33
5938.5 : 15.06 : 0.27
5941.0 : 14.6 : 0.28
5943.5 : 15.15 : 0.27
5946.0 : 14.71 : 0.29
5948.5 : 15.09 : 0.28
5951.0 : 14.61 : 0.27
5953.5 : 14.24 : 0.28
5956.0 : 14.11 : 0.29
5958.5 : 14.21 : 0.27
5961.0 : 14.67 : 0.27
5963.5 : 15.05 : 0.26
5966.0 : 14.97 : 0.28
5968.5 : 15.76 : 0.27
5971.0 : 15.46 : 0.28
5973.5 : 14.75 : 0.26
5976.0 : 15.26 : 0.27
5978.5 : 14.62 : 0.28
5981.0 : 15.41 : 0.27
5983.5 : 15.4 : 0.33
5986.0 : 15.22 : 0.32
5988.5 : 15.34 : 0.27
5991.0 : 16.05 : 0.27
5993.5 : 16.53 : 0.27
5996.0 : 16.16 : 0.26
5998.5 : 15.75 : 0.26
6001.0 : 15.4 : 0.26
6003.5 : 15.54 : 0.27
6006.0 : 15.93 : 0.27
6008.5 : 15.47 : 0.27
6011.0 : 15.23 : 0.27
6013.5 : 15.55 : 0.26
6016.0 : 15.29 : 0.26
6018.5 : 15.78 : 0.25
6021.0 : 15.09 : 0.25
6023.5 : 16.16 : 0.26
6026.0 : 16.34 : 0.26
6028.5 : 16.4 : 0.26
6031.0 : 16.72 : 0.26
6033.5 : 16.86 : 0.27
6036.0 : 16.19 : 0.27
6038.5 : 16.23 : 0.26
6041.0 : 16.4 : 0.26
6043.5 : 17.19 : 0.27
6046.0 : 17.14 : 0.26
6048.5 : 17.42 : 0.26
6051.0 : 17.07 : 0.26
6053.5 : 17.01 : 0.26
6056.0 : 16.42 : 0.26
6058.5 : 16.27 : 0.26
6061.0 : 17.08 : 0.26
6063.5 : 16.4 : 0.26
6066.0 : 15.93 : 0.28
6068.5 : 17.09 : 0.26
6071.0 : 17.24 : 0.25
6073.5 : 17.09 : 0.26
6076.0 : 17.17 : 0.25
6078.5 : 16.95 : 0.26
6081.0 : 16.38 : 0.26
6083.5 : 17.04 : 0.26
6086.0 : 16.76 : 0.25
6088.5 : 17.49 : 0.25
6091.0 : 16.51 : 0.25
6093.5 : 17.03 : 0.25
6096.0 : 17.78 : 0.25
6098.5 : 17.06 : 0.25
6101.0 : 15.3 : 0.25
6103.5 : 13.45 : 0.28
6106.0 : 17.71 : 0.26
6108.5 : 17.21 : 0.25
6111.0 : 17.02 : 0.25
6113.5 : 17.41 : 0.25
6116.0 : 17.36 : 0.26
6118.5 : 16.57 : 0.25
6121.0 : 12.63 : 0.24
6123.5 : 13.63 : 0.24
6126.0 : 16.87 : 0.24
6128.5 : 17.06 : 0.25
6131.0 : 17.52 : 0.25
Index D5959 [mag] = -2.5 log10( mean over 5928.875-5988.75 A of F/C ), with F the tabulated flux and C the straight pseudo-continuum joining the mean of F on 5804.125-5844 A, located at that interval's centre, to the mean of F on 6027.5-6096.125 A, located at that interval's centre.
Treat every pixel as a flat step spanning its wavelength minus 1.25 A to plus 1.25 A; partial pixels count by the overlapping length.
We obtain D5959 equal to 0.10 mag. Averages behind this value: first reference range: 15.7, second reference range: 16.8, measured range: 14.9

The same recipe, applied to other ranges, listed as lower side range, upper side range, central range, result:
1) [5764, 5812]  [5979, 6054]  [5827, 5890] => 0.11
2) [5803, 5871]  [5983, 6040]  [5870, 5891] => 0.32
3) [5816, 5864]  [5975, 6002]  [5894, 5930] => 0.24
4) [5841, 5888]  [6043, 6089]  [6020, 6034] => 0.01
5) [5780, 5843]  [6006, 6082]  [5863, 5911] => 0.37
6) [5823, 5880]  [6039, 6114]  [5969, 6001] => 0.04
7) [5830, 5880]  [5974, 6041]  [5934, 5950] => 0.04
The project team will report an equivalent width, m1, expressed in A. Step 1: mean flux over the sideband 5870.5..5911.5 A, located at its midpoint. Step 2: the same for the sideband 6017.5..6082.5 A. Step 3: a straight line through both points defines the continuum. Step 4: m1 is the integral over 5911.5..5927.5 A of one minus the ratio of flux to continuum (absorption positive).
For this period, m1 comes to -3.0 A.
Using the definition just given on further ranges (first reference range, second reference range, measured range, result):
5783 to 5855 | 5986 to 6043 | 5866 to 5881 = 1.6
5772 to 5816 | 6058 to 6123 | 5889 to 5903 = 7.6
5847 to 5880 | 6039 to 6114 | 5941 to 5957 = 0.8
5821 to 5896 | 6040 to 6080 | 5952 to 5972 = 0.6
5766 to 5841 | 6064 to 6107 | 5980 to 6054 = 1.7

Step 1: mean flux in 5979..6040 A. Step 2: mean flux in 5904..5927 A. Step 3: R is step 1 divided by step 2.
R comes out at 1.1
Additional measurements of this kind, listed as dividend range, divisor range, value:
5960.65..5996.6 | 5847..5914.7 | 1.25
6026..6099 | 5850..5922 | 1.37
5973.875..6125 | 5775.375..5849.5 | 1.03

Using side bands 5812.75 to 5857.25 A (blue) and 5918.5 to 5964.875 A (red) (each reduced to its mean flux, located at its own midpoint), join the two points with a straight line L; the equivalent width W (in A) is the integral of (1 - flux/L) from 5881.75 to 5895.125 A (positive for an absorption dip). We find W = 6.4 A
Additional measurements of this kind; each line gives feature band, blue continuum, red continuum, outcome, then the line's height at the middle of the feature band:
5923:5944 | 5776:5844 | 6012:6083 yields 2.1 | 16.1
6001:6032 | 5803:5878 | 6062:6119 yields 1.1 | 16.3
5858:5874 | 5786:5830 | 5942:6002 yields 0.9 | 15.5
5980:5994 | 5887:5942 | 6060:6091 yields -1.4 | 14.2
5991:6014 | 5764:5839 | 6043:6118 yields 1.0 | 16.5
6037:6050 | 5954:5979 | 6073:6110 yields -0.7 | 16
